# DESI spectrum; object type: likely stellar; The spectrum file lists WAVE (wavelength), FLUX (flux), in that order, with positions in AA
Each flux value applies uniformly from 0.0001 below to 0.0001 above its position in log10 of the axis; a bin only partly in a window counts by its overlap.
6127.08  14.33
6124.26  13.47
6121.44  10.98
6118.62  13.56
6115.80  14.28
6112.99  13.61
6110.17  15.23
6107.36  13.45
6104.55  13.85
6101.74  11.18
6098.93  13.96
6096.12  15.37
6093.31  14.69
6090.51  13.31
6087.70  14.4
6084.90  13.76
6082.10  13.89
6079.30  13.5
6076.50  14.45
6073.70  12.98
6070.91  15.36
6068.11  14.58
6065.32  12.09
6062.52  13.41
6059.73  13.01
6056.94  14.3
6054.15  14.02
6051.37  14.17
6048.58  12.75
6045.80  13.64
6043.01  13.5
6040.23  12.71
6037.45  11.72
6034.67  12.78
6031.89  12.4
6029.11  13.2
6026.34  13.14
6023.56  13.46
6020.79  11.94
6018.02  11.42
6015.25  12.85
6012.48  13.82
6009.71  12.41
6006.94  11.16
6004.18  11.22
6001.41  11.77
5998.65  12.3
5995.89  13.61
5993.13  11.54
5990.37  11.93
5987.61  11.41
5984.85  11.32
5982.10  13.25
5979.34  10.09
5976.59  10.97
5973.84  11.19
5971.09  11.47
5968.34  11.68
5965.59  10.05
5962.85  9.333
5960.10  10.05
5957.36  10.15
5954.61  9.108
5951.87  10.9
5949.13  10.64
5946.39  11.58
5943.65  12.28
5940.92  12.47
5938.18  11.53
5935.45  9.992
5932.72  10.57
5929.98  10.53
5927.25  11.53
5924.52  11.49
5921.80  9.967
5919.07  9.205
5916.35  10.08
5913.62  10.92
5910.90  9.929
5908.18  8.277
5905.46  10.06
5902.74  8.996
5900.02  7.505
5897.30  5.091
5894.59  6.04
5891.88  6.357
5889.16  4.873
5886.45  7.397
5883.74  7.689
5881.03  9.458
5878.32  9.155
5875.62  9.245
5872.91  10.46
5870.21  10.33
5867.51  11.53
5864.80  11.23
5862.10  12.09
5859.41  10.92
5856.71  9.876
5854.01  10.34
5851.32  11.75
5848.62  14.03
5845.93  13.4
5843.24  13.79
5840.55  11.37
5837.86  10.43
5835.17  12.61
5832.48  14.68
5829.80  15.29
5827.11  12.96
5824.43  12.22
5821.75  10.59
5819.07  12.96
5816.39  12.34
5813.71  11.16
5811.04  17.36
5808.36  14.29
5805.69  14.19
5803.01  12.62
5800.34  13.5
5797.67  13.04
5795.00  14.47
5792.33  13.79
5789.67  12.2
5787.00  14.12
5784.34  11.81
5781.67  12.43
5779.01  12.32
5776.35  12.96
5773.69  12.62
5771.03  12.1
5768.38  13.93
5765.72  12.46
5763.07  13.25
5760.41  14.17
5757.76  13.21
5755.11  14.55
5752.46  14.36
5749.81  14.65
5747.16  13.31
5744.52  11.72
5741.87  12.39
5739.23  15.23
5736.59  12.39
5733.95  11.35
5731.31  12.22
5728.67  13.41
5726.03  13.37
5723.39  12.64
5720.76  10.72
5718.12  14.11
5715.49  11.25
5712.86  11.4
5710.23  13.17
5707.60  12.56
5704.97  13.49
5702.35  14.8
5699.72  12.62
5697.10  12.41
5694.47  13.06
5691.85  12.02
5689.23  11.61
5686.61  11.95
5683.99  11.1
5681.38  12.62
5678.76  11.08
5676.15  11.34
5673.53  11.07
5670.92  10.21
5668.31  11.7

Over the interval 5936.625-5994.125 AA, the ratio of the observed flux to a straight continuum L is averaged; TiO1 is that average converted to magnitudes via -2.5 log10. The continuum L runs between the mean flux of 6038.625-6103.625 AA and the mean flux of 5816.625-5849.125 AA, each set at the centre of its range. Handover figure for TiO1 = 0.20 mag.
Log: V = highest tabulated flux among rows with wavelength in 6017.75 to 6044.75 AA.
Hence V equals 13.5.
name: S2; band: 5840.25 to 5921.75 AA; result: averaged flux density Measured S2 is 9.69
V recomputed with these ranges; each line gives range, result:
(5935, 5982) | 12.47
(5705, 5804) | 15.23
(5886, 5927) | 11.49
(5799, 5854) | 17.36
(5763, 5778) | 13.93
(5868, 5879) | 10.46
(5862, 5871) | 12.09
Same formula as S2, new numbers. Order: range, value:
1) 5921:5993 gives 11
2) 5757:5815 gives 13.3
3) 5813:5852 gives 12.7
